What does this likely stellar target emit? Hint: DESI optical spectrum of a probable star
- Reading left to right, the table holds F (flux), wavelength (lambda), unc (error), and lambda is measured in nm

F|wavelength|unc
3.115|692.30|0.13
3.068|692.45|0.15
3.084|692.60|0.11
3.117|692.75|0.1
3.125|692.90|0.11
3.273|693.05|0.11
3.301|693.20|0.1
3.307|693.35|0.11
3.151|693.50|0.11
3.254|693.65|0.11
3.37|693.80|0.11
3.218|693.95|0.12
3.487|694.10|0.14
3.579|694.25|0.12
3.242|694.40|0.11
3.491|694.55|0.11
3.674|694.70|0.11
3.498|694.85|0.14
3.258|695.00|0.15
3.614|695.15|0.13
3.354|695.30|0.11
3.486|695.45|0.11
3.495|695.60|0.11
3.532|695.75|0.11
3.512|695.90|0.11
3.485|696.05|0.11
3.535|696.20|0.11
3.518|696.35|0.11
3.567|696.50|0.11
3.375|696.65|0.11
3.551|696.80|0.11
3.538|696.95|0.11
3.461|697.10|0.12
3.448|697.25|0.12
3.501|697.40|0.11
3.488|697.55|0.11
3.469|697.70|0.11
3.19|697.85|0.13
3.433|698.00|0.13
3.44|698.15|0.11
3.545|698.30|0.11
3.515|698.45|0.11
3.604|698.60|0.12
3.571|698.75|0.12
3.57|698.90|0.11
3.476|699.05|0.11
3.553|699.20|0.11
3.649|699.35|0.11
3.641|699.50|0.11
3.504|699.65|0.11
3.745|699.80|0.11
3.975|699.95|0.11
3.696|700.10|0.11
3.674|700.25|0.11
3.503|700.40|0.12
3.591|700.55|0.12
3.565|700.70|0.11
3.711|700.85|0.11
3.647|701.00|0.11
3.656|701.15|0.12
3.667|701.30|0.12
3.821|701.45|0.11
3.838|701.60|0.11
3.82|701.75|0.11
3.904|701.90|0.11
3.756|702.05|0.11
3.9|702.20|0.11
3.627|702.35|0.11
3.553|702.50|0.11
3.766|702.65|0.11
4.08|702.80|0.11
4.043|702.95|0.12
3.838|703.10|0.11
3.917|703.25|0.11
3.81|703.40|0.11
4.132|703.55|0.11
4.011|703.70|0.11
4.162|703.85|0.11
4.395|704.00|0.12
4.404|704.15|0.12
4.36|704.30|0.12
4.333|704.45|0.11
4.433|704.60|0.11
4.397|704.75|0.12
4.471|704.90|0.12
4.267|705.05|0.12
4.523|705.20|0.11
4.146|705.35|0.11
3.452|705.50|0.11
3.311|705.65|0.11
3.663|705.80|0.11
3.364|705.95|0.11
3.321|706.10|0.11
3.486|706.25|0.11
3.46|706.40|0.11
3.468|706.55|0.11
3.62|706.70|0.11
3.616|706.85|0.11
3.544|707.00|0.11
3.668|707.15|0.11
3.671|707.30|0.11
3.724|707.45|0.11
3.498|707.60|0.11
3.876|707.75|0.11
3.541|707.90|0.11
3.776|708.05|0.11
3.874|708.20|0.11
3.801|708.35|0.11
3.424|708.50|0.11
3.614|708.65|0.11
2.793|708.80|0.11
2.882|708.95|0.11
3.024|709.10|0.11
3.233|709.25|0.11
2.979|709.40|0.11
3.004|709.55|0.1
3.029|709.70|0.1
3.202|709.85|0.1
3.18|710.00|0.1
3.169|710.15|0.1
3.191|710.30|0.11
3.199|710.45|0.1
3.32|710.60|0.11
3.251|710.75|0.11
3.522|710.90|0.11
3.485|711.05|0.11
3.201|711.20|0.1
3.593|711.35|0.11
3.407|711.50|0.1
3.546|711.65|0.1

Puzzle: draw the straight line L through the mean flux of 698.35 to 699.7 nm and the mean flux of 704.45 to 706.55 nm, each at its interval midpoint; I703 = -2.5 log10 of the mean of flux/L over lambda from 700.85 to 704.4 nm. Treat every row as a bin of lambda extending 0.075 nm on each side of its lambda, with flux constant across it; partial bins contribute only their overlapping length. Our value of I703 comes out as -0.05 mag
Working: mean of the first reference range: 3.57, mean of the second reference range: 3.87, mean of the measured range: 3.92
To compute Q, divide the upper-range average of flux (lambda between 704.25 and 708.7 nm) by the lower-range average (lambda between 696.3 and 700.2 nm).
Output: 1.07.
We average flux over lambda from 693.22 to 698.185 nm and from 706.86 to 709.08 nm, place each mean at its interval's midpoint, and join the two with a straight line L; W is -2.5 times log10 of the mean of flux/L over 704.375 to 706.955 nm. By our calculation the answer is -0.09 mag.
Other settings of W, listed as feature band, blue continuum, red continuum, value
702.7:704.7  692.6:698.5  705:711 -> -0.20 mag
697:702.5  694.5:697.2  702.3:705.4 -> 0.06 mag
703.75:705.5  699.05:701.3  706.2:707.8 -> -0.19 mag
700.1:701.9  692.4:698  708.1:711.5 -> -0.11 mag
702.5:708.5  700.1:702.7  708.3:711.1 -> -0.12 mag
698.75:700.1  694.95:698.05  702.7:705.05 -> 0.03 mag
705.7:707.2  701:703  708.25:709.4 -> -0.02 mag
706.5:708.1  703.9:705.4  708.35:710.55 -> 0.02 mag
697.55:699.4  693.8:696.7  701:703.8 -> 0.04 mag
